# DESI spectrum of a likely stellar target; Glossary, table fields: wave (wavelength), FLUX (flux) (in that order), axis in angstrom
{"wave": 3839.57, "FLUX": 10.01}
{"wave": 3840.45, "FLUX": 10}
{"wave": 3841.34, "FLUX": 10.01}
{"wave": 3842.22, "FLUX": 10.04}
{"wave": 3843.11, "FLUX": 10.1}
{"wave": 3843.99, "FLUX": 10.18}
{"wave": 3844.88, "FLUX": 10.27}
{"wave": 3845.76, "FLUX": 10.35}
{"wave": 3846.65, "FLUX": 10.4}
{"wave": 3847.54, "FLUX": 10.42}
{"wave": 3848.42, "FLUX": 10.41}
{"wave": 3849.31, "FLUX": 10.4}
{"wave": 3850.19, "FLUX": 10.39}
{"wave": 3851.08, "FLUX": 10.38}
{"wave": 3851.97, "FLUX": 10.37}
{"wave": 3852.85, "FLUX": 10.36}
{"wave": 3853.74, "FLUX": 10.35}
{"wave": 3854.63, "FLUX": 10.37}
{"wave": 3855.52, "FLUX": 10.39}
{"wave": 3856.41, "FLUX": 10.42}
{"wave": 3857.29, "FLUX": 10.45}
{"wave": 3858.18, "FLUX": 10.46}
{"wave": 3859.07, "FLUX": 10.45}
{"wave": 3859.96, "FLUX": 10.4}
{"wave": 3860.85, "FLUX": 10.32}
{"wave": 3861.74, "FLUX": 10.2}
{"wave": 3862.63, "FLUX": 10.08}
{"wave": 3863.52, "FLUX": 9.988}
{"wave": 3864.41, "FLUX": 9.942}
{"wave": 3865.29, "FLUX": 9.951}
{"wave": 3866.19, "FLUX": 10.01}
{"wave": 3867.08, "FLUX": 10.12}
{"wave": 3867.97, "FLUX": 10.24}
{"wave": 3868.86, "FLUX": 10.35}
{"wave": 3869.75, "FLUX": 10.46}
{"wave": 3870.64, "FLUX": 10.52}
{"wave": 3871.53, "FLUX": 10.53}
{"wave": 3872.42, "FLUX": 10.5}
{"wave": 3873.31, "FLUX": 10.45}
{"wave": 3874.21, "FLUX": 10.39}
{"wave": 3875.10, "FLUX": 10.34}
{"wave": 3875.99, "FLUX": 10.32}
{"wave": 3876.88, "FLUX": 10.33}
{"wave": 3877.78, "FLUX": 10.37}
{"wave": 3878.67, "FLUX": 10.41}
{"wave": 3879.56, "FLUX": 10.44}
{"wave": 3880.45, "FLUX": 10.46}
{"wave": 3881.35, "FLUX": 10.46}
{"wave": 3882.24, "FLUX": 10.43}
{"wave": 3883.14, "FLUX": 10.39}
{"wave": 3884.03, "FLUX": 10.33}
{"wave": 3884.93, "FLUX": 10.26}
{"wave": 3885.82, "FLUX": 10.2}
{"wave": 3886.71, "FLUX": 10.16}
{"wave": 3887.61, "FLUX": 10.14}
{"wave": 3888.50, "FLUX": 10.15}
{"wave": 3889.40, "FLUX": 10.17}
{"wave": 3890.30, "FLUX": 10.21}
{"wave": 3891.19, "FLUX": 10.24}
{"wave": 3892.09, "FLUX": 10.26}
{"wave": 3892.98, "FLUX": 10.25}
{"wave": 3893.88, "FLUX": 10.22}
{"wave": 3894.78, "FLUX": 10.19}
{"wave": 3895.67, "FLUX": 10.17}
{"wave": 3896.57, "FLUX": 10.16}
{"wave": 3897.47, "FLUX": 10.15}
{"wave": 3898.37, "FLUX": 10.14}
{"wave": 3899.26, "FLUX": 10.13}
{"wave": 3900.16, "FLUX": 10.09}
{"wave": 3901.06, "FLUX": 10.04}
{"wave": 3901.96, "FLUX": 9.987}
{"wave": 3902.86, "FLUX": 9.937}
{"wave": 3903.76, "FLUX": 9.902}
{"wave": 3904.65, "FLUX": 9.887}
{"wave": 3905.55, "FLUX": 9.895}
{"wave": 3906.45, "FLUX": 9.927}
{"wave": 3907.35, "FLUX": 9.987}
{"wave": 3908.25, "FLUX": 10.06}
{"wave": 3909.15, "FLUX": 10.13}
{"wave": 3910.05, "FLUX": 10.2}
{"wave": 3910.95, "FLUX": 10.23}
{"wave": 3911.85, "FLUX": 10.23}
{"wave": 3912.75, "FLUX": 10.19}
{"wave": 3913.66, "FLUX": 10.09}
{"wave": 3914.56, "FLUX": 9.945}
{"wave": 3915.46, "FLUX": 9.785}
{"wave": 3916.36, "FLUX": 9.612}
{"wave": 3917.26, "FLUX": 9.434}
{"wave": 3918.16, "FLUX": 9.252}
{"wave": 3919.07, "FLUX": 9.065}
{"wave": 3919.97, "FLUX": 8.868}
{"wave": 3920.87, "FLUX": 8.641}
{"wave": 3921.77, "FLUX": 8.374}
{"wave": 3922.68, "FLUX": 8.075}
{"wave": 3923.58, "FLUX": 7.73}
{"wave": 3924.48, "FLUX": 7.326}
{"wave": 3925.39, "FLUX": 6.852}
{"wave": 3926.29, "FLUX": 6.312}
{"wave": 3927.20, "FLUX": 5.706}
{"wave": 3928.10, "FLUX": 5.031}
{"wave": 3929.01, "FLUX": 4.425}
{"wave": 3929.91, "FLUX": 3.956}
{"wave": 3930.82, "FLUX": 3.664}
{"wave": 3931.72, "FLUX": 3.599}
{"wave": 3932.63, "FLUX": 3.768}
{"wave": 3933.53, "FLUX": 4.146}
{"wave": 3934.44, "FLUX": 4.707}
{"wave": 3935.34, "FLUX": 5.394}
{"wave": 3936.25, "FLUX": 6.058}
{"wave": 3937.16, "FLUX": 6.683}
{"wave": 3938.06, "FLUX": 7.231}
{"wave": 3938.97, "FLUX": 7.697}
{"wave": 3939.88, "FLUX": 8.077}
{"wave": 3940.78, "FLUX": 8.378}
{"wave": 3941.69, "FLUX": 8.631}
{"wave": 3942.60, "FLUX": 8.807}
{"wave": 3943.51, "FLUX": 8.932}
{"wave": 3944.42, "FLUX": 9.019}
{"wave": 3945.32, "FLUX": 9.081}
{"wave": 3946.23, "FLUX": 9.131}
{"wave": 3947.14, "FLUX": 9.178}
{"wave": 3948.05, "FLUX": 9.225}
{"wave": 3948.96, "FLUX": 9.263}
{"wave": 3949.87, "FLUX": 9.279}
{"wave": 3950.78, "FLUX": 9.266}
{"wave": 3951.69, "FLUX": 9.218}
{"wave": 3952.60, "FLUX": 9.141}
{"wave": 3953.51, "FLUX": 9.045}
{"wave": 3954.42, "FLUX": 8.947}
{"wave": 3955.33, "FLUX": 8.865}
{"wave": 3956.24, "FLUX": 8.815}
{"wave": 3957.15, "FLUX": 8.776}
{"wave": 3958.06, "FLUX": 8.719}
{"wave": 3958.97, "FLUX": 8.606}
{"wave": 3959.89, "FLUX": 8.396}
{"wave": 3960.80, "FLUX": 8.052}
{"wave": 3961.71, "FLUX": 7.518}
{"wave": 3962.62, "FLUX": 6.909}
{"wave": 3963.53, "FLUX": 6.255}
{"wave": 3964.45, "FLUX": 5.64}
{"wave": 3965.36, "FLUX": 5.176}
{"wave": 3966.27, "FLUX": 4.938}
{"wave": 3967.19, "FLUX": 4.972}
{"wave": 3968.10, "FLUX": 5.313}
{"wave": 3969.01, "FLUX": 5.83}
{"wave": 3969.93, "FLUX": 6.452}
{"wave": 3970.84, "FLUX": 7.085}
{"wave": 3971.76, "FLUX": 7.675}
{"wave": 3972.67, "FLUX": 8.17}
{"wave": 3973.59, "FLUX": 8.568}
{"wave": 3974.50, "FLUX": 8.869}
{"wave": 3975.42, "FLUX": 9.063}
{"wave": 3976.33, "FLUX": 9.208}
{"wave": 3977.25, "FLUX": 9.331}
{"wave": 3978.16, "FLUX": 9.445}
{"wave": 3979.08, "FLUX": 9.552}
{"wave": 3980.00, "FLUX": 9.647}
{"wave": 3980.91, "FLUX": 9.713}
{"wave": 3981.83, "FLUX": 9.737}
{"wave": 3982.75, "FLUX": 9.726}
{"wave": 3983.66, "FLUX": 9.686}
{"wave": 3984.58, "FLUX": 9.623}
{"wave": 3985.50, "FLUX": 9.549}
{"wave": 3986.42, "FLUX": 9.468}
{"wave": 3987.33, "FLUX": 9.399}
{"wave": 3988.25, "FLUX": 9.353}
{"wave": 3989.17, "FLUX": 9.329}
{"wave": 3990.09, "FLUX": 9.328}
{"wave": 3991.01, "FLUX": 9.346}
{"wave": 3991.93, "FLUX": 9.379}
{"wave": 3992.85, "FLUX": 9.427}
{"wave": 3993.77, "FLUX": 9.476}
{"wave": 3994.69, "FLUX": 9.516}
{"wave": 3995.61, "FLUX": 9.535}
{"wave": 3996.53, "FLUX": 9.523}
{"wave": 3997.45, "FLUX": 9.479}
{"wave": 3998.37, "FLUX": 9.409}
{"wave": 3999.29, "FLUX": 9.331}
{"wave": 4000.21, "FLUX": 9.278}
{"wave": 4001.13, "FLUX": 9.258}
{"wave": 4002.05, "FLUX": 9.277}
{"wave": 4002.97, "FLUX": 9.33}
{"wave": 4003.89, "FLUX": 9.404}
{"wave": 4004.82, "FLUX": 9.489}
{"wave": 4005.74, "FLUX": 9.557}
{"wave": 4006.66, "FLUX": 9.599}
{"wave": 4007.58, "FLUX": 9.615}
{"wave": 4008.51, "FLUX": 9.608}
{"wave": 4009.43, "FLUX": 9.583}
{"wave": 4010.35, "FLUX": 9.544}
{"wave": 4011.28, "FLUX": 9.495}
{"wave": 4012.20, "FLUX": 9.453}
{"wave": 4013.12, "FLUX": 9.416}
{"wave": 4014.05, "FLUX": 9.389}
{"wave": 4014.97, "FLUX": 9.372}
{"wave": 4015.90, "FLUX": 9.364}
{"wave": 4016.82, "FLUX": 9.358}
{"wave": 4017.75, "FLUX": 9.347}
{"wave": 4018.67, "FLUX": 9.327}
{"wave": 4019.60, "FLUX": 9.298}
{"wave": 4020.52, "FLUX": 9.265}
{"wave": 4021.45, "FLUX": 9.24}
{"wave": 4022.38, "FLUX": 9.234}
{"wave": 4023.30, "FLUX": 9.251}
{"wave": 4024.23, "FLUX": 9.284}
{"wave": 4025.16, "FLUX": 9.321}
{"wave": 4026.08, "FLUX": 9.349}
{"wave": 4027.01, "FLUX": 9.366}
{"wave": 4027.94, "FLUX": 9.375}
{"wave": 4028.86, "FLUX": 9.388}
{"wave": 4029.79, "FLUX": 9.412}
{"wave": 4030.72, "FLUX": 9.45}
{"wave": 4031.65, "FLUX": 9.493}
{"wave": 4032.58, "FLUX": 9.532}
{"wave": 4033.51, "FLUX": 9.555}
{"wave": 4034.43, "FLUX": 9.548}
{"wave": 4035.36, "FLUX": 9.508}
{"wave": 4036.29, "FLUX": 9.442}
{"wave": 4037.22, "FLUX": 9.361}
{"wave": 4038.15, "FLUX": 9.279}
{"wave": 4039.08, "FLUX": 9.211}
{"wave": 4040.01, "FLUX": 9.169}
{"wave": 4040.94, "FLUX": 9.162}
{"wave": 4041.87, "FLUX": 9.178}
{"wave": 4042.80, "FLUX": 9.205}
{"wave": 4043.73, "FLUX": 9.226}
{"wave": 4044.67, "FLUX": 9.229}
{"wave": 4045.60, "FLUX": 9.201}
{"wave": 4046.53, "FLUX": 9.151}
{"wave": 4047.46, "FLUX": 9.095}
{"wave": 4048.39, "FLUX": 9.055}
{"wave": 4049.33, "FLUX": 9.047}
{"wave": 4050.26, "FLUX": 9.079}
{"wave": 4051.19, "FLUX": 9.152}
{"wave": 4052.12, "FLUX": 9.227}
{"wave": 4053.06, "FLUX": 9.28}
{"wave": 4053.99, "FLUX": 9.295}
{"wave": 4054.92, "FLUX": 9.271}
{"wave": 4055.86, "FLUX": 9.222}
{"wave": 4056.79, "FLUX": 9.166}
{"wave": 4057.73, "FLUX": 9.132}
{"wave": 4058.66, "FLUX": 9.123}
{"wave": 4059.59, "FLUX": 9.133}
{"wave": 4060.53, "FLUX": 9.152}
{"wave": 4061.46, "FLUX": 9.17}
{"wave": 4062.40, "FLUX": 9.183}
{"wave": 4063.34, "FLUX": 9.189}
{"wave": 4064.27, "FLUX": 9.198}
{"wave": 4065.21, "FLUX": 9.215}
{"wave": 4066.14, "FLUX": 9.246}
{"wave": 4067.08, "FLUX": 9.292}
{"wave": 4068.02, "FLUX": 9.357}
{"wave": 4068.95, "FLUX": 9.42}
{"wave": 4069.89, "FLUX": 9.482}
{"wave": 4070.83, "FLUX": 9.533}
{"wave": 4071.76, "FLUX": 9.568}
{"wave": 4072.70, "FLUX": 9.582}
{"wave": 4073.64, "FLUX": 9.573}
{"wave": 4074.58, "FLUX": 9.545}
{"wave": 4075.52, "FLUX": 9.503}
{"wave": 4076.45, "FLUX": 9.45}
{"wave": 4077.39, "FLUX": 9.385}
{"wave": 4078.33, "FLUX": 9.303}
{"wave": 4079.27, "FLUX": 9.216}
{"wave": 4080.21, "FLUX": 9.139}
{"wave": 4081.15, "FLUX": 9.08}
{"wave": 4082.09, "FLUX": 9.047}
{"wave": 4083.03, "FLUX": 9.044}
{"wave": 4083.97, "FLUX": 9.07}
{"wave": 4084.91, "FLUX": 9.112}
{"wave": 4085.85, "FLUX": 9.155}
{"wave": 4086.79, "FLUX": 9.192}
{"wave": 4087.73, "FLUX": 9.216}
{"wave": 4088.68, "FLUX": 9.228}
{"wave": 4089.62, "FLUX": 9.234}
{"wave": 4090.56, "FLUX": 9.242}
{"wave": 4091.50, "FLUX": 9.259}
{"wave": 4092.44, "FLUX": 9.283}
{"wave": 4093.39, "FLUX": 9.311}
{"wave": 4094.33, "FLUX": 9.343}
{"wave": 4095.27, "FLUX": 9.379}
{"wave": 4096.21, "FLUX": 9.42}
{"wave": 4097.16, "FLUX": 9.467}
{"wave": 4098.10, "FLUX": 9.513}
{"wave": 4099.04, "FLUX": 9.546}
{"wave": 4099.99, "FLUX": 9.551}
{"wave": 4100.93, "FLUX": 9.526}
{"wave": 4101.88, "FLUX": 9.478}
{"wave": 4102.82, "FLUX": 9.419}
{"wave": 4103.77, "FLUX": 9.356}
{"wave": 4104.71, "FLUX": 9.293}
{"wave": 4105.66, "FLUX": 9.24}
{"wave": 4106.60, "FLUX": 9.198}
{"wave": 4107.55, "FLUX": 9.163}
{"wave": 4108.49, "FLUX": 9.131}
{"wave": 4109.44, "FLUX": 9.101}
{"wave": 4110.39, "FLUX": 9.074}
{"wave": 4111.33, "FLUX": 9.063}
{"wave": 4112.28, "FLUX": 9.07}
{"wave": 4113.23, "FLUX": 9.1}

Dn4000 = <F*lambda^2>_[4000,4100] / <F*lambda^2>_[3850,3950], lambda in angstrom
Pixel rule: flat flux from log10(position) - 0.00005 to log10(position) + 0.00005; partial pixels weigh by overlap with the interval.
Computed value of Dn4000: 1.09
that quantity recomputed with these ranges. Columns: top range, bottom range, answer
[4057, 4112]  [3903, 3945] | 1.27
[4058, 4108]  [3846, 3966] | 1.12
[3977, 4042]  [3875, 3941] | 1.12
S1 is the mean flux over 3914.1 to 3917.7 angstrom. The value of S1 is 9.71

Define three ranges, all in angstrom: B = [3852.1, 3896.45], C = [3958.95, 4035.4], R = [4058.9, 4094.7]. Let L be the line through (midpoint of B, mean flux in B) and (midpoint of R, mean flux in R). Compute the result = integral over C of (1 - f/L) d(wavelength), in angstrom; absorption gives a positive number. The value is 6.1 angstrom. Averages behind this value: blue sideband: 10.3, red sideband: 9.28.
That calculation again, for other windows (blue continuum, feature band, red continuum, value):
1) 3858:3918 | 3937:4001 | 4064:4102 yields 8.2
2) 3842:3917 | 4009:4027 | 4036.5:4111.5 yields 0.3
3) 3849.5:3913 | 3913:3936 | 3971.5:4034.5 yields 6.9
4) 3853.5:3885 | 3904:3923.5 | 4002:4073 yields 0.9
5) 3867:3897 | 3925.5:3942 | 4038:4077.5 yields 7.0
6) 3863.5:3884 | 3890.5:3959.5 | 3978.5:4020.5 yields 9.9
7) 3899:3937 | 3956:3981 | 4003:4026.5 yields 3.1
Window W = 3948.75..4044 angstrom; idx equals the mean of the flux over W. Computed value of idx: 8.94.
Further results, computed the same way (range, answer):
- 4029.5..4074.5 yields 9.29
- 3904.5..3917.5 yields 9.98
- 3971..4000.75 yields 9.29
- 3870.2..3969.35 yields 8.7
